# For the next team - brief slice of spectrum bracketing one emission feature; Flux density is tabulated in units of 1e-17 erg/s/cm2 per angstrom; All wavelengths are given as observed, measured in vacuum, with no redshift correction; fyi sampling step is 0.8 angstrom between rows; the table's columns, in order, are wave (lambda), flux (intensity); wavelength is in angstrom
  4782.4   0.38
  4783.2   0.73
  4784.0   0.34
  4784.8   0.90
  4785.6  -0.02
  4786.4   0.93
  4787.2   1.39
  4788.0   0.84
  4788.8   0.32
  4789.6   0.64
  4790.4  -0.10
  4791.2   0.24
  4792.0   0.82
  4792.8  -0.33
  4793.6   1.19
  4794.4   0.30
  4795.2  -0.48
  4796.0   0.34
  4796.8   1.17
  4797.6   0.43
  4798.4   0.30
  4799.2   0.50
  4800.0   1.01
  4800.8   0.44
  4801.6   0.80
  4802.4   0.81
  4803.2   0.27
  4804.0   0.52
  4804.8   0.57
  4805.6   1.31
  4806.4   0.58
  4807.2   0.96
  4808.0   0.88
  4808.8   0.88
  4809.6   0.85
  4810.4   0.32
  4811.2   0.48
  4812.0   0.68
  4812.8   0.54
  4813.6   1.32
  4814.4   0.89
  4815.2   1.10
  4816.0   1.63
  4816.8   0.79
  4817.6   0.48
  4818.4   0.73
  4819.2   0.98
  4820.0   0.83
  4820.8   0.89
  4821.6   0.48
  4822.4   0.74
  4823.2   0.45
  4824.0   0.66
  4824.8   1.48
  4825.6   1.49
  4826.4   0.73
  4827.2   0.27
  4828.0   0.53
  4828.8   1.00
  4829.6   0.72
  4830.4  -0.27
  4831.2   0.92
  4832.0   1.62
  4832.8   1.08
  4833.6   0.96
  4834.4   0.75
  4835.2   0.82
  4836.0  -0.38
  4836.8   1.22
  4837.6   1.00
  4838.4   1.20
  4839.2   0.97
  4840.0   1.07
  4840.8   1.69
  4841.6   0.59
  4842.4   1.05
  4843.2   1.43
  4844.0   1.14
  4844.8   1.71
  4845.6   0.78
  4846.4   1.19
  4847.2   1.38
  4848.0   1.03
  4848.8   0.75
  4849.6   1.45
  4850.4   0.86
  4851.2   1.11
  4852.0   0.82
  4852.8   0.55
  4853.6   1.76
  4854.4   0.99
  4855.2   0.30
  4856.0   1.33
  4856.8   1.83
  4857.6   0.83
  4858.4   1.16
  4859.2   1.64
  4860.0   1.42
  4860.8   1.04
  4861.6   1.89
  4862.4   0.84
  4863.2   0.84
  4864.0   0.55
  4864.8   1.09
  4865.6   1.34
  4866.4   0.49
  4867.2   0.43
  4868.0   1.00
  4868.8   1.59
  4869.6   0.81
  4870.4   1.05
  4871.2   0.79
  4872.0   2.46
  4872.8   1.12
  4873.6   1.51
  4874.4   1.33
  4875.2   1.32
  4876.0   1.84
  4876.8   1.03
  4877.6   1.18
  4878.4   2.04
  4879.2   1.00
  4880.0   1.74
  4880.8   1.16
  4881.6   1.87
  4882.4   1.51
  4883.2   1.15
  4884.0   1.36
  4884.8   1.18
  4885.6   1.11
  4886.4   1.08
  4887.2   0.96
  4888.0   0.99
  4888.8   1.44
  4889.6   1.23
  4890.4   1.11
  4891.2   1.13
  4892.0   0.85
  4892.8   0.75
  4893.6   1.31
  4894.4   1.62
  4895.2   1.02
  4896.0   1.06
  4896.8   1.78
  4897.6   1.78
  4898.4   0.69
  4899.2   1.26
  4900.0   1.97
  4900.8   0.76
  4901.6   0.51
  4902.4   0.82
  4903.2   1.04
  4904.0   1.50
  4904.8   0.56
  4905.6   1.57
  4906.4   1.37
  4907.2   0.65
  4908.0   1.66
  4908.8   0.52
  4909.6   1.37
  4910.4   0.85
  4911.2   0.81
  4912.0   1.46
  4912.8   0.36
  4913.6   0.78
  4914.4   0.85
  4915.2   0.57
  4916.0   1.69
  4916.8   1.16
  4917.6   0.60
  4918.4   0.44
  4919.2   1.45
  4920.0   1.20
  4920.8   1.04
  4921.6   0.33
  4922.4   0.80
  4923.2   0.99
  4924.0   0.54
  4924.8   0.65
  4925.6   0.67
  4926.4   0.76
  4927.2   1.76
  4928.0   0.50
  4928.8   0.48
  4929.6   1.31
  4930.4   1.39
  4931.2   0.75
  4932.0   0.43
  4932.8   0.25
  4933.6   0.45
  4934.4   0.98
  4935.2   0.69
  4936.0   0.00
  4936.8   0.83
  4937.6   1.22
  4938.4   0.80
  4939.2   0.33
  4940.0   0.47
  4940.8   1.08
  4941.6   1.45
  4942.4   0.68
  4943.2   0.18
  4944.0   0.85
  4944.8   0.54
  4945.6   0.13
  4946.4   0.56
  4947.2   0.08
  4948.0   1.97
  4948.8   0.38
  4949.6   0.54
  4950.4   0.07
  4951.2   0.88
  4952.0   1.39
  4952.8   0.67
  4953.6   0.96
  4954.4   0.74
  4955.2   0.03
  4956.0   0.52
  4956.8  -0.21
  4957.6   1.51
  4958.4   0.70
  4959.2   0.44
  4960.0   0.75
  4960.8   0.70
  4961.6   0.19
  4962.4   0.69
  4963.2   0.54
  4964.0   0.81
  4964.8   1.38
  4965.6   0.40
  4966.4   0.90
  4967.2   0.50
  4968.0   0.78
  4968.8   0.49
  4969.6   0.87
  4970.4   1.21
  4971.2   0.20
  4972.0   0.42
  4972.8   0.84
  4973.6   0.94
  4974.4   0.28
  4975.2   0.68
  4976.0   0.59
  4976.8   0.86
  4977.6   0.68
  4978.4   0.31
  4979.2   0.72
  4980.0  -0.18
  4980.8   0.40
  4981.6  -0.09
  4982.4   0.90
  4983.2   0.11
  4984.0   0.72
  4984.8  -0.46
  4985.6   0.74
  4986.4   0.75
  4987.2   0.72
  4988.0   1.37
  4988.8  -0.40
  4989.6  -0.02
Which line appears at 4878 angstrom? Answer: C III] 1909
